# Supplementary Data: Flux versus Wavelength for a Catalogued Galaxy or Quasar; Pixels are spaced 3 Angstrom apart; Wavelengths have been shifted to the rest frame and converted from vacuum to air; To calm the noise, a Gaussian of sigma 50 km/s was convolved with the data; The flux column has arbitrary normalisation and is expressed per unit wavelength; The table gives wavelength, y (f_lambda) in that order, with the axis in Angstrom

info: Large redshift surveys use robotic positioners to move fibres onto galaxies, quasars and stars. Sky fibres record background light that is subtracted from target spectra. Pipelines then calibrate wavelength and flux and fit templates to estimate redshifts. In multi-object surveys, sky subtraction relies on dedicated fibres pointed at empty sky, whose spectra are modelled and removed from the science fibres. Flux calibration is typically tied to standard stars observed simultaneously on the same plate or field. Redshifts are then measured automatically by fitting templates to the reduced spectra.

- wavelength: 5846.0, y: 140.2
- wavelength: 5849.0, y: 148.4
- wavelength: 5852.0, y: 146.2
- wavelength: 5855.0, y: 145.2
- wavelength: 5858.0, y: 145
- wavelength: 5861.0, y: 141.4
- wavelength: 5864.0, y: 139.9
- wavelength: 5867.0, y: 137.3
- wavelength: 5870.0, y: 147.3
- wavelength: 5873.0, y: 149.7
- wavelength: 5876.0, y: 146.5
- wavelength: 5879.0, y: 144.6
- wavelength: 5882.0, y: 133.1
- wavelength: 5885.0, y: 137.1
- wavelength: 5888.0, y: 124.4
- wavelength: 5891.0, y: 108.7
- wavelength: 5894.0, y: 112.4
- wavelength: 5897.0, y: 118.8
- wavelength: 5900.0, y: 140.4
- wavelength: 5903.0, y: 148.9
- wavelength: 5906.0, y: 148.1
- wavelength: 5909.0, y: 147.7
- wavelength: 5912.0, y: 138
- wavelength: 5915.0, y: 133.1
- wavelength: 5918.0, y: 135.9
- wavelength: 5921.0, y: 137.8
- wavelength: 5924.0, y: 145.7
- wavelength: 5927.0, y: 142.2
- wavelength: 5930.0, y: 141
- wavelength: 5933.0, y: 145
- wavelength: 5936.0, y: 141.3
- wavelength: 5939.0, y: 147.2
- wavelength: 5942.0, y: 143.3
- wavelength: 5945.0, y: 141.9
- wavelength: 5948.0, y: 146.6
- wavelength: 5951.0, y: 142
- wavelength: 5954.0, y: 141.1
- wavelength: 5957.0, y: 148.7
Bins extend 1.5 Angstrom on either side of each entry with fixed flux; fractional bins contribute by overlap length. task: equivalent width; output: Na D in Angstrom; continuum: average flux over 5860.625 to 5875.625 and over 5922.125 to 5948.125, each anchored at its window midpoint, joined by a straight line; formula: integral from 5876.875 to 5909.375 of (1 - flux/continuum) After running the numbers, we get 2.4 Angstrom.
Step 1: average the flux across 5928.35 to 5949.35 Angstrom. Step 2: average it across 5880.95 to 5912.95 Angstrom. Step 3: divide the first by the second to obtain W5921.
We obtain 1.1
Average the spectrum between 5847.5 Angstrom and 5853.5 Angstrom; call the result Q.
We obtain 147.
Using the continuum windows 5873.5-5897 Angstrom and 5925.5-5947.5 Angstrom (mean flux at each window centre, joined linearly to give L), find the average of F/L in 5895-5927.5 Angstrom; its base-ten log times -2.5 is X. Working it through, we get -0.02 mag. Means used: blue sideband 130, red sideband 143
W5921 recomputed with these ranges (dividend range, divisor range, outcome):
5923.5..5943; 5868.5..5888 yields 1.01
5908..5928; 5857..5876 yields 0.97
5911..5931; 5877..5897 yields 1.10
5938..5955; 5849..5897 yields 1.05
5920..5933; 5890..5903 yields 1.15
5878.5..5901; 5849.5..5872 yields 0.88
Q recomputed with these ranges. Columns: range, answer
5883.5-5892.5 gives 123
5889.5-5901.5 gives 120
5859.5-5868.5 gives 140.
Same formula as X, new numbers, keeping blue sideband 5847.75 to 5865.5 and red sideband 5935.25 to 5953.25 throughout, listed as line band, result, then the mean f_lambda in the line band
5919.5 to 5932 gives 0.015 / 142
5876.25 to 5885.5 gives 0.035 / 140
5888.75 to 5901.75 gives 0.190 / 121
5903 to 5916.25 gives 0.009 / 143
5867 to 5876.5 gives -0.016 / 146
